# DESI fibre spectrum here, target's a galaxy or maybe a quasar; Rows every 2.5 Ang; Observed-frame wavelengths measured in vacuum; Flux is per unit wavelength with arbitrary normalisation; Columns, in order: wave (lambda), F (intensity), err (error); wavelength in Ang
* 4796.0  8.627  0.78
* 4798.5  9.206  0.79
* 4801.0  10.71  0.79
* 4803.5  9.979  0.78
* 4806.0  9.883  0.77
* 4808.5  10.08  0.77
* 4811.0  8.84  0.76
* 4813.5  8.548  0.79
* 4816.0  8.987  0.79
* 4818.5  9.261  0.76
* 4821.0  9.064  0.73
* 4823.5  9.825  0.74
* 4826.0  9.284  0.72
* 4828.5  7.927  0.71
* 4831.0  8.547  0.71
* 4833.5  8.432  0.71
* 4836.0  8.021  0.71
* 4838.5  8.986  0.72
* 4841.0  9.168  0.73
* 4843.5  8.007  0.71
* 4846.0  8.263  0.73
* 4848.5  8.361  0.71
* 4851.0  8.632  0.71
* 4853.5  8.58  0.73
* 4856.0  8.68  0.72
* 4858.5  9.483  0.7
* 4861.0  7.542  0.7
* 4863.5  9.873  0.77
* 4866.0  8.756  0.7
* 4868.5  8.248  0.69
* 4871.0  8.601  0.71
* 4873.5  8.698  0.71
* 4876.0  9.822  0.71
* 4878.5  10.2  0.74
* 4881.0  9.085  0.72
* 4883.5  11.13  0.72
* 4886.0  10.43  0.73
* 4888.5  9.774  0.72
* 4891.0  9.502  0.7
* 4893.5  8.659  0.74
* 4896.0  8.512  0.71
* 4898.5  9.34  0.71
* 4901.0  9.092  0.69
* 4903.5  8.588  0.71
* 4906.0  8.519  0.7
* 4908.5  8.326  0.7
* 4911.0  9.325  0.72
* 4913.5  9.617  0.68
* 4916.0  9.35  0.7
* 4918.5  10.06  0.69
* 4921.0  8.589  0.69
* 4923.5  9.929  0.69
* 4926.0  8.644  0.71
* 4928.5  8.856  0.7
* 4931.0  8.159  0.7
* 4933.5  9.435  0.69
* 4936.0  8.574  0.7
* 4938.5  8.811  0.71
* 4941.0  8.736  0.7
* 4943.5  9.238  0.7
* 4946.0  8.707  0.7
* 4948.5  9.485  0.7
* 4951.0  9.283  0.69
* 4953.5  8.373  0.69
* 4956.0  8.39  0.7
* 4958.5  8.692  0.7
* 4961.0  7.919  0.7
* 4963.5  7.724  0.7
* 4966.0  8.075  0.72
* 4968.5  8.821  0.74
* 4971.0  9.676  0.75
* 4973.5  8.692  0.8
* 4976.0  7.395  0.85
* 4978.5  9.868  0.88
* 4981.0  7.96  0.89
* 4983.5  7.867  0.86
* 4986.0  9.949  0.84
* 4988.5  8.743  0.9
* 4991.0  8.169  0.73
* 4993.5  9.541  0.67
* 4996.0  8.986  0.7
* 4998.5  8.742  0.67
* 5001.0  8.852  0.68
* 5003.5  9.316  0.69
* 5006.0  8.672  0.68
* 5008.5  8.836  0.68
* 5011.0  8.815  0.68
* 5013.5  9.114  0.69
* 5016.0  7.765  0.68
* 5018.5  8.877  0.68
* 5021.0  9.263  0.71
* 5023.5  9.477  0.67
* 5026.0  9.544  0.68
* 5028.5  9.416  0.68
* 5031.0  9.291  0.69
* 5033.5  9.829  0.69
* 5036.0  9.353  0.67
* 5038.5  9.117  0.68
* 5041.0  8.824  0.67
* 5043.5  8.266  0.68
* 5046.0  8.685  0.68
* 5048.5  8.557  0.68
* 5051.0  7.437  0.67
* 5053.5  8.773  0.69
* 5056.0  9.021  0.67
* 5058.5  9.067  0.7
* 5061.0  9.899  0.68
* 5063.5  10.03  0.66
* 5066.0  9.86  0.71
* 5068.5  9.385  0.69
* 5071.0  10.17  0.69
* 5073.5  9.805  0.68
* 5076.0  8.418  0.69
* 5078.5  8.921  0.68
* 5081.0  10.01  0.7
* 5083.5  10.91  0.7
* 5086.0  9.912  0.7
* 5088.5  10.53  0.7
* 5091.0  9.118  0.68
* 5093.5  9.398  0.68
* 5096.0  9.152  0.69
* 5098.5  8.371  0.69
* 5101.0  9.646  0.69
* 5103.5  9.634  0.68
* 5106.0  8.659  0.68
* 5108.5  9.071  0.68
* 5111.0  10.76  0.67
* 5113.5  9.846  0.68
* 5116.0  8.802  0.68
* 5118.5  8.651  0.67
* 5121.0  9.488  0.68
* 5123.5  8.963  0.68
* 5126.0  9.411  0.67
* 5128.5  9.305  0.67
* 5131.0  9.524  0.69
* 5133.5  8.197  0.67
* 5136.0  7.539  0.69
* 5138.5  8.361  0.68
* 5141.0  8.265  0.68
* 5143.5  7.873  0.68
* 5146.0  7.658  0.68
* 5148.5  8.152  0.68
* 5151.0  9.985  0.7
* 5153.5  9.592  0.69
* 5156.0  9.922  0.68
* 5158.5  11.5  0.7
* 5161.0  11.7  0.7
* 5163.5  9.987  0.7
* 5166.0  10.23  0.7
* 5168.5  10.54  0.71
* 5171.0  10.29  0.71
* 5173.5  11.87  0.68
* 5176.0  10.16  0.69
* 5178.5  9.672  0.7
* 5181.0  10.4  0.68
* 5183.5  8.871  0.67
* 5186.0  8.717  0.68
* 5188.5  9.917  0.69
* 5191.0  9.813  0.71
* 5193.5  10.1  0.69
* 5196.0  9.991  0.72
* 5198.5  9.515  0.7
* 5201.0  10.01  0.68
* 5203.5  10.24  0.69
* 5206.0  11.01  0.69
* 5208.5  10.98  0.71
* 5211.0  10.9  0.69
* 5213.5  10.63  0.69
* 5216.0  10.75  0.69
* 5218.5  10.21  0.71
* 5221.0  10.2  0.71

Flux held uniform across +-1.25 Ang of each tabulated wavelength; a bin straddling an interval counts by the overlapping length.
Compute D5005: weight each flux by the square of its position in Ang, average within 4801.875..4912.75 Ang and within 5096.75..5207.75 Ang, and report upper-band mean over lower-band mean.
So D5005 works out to 1.2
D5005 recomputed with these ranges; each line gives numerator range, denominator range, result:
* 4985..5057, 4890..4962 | 1.04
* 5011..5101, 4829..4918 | 1.11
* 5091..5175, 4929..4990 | 1.16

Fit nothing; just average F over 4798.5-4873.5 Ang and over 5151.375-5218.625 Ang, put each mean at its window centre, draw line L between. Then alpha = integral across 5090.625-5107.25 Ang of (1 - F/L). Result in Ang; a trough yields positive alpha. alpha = 1.34 Ang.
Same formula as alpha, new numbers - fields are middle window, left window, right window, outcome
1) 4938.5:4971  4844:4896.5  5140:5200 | 2.14 Ang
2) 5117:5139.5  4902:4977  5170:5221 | 2.29 Ang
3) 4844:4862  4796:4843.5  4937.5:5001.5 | 1.04 Ang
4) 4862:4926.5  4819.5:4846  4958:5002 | -4.26 Ang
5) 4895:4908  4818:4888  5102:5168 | 0.34 Ang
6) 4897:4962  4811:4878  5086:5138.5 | -0.14 Ang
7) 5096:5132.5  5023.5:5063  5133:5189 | 0.26 Ang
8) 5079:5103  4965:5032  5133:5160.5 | -2.00 Ang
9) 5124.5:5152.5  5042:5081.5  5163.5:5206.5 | 3.24 Ang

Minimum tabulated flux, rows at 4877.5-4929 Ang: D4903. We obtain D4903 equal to 8.326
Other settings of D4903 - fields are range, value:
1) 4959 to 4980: 7.395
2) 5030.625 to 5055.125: 7.437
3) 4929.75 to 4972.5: 7.724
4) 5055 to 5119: 8.371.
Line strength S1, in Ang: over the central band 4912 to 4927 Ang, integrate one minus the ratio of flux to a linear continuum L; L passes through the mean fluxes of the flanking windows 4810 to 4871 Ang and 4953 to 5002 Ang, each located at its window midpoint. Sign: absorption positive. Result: -1.2 Ang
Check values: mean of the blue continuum 8.72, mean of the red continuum 8.62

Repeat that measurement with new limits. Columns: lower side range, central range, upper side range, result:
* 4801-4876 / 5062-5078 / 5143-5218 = 0.16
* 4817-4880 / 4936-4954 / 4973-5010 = -0.33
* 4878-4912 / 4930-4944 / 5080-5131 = 0.78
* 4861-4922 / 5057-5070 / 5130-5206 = -0.22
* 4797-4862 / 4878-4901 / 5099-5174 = -1.39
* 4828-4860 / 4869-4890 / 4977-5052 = -2.52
